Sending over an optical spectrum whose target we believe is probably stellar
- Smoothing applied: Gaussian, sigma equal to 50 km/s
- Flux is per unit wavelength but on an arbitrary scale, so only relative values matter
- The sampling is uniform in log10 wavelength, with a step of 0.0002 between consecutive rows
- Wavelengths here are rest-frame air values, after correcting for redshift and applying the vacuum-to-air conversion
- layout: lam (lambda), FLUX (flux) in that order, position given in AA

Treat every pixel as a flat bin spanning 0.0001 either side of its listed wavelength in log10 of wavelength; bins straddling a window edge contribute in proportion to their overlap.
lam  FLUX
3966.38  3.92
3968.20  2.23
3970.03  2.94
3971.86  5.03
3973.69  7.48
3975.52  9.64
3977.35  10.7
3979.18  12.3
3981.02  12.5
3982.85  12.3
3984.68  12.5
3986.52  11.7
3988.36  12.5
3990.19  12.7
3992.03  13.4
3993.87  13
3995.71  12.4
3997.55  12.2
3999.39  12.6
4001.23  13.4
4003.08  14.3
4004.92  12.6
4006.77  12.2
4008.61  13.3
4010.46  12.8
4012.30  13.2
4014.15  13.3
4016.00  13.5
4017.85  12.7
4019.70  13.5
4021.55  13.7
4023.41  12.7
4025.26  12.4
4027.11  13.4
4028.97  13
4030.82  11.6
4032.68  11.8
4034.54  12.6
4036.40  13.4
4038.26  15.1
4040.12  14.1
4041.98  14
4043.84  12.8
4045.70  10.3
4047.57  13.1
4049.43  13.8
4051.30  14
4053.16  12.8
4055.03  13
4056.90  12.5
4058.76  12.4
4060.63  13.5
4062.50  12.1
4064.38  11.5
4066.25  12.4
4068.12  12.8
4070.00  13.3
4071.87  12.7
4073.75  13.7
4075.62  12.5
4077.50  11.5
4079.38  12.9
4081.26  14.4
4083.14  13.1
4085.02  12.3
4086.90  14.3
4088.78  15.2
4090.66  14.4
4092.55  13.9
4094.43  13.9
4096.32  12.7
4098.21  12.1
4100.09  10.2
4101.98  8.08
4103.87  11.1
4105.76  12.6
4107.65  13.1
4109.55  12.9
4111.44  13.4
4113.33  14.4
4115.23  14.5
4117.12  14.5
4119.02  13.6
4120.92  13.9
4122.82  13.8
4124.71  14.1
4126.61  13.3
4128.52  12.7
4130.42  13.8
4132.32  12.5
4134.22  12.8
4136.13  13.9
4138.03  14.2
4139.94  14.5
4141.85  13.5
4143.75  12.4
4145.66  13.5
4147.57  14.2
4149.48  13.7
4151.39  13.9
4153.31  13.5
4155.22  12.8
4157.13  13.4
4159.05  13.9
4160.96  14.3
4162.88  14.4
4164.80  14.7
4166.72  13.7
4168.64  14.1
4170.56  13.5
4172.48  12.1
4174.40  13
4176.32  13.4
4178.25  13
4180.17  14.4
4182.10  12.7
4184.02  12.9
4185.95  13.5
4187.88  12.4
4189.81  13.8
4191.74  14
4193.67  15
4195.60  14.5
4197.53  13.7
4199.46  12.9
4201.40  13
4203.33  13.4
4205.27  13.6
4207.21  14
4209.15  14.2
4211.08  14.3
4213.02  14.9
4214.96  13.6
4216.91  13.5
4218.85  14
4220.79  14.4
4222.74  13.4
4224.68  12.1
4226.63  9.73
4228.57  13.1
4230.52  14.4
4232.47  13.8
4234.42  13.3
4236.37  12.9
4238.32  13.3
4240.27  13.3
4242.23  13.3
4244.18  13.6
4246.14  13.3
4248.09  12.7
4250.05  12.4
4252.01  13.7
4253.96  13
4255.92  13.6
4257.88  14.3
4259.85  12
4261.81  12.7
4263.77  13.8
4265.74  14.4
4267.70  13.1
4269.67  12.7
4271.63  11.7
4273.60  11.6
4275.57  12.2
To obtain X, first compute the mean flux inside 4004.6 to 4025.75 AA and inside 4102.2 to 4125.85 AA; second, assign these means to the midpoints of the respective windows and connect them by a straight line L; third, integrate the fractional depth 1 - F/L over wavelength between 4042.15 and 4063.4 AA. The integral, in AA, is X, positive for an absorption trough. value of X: 0.5 AA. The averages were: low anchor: 13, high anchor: 13.3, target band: 12.8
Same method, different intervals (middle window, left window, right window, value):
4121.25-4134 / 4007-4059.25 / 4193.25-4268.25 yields -0.1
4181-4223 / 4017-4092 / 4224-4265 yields -2.1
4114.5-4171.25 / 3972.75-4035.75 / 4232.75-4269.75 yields -3.6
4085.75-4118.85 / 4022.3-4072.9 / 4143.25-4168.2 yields 0.7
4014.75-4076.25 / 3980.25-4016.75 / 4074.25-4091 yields 0.9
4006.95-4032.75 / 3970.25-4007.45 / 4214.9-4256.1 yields -2.5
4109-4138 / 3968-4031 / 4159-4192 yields -1.4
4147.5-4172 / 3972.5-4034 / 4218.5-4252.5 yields -1.7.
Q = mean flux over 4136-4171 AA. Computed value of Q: 13.8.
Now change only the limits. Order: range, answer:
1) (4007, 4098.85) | 13.1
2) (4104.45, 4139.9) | 13.6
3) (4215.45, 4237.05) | 13.2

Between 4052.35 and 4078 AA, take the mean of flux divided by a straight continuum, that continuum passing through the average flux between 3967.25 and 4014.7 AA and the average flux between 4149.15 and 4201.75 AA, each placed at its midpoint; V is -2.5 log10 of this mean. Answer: -0.04 mag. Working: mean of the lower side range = 11.3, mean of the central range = 12.6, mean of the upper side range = 13.6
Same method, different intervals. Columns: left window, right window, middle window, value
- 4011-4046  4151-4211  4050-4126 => 0.022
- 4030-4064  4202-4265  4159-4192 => -0.024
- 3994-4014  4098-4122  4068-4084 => -0.021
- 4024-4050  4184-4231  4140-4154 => -0.021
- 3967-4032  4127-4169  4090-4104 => 0.079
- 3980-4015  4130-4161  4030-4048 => 0.010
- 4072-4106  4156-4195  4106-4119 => -0.061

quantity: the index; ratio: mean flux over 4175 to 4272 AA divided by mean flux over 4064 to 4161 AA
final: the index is 1.0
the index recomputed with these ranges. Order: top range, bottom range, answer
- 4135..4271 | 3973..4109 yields 1.06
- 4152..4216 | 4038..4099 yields 1.04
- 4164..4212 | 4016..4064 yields 1.05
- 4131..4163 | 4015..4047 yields 1.05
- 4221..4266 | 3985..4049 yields 1.02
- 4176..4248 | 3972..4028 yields 1.09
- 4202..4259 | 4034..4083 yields 1.03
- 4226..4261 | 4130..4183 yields 0.97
